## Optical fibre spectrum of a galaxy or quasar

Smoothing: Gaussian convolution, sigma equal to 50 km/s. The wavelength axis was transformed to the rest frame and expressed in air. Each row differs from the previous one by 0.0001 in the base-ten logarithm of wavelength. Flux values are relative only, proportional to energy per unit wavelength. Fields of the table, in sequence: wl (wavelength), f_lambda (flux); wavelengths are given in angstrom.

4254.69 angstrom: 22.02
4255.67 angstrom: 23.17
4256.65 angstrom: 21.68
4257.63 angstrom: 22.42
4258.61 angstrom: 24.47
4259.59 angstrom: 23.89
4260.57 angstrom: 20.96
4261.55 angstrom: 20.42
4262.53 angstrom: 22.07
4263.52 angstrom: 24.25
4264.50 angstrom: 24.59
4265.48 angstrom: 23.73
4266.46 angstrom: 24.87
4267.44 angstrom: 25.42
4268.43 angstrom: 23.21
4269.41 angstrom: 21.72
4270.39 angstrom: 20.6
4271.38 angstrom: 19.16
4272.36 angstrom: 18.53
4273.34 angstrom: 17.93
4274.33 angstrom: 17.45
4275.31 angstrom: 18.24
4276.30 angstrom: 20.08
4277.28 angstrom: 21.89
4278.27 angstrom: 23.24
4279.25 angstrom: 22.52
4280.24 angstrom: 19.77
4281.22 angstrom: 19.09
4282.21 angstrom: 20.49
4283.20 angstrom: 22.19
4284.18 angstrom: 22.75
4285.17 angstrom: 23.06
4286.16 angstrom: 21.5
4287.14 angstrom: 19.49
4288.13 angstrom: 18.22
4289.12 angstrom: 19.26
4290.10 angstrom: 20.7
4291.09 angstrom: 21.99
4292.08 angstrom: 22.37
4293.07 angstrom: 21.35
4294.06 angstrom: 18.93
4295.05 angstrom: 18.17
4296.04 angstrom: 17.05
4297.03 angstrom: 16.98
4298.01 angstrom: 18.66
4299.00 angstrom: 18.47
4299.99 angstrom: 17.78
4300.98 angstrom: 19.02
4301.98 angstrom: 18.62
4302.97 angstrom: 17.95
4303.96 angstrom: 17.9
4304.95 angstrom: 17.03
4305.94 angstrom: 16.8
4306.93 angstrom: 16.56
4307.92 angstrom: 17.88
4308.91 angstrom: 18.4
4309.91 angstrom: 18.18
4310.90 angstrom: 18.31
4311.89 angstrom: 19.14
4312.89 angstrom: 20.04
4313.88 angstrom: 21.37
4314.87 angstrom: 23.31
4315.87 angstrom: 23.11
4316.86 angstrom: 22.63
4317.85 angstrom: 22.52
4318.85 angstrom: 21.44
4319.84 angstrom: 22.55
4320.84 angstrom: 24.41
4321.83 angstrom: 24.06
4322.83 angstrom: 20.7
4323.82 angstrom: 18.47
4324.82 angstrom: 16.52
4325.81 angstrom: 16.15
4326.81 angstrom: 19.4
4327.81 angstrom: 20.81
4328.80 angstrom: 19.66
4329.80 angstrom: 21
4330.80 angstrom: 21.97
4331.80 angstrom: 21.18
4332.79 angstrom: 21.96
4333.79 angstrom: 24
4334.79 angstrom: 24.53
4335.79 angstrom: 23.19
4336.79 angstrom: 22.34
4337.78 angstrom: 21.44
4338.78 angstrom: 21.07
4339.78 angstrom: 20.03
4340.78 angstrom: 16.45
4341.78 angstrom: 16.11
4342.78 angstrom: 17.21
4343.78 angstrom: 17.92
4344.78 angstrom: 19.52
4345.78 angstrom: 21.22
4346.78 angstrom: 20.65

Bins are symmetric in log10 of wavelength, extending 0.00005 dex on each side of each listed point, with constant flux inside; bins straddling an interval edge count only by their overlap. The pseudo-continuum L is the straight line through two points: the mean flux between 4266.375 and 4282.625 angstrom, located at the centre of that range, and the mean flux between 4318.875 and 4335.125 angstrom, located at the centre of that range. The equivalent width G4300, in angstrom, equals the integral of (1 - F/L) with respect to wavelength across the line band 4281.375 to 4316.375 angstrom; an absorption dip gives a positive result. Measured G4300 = 2.30 angstrom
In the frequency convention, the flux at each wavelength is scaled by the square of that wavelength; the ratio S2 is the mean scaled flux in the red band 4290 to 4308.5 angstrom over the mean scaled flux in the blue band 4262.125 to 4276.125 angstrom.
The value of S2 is 0.9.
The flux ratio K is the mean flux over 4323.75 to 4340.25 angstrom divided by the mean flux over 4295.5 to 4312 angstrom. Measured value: 1.17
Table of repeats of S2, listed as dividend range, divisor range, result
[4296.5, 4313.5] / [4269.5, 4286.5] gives 0.89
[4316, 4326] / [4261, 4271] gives 0.94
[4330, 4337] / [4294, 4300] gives 1.28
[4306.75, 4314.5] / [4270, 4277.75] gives 1.00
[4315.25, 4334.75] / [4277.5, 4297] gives 1.05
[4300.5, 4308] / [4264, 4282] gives 0.85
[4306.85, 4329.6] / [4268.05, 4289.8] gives 1.01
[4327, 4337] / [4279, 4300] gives 1.12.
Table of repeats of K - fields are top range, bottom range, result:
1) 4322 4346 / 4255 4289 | 0.94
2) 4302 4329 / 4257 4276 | 0.91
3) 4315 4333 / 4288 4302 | 1.10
